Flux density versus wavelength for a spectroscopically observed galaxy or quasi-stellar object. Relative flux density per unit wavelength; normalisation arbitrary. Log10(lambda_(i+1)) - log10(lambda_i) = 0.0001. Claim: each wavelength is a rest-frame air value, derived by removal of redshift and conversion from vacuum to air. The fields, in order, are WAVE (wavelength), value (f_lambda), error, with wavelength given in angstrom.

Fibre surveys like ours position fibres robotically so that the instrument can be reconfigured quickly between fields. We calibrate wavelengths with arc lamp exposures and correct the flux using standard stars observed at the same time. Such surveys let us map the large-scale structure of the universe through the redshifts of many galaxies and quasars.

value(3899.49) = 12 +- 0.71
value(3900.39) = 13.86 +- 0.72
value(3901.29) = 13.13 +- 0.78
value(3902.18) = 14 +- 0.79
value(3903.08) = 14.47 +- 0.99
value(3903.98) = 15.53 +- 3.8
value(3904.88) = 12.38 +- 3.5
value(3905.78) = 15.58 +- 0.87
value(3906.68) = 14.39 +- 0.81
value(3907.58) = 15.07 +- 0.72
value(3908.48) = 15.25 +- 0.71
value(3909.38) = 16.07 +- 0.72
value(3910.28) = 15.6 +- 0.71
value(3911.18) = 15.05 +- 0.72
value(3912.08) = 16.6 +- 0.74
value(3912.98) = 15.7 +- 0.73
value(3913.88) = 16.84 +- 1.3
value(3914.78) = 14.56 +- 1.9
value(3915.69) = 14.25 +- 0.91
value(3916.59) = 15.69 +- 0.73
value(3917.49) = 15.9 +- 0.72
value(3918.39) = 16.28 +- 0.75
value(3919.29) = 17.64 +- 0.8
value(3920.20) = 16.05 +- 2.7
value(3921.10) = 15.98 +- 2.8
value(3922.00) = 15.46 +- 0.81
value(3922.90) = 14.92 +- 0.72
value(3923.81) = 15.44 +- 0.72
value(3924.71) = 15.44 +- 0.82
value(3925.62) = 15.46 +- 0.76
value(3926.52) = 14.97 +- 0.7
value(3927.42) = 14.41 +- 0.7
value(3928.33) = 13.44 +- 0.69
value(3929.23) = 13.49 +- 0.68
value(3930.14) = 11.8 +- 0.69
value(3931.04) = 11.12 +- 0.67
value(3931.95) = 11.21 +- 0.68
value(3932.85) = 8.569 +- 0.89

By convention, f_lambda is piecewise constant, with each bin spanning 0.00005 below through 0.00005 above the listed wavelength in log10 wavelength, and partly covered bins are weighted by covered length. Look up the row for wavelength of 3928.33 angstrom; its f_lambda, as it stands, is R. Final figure 13.44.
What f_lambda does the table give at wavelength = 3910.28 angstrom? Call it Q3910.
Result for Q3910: 15.6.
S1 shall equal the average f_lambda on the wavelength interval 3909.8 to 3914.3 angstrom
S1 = 16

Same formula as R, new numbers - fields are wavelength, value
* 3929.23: 13.49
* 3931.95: 11.21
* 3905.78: 15.58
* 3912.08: 16.6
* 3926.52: 14.97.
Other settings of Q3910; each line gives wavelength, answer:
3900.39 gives 13.86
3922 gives 15.46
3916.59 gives 15.69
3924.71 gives 15.44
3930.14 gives 11.8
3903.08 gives 14.47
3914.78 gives 14.56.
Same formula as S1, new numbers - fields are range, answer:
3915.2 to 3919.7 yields 15.9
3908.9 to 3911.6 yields 15.6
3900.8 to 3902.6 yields 13.6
